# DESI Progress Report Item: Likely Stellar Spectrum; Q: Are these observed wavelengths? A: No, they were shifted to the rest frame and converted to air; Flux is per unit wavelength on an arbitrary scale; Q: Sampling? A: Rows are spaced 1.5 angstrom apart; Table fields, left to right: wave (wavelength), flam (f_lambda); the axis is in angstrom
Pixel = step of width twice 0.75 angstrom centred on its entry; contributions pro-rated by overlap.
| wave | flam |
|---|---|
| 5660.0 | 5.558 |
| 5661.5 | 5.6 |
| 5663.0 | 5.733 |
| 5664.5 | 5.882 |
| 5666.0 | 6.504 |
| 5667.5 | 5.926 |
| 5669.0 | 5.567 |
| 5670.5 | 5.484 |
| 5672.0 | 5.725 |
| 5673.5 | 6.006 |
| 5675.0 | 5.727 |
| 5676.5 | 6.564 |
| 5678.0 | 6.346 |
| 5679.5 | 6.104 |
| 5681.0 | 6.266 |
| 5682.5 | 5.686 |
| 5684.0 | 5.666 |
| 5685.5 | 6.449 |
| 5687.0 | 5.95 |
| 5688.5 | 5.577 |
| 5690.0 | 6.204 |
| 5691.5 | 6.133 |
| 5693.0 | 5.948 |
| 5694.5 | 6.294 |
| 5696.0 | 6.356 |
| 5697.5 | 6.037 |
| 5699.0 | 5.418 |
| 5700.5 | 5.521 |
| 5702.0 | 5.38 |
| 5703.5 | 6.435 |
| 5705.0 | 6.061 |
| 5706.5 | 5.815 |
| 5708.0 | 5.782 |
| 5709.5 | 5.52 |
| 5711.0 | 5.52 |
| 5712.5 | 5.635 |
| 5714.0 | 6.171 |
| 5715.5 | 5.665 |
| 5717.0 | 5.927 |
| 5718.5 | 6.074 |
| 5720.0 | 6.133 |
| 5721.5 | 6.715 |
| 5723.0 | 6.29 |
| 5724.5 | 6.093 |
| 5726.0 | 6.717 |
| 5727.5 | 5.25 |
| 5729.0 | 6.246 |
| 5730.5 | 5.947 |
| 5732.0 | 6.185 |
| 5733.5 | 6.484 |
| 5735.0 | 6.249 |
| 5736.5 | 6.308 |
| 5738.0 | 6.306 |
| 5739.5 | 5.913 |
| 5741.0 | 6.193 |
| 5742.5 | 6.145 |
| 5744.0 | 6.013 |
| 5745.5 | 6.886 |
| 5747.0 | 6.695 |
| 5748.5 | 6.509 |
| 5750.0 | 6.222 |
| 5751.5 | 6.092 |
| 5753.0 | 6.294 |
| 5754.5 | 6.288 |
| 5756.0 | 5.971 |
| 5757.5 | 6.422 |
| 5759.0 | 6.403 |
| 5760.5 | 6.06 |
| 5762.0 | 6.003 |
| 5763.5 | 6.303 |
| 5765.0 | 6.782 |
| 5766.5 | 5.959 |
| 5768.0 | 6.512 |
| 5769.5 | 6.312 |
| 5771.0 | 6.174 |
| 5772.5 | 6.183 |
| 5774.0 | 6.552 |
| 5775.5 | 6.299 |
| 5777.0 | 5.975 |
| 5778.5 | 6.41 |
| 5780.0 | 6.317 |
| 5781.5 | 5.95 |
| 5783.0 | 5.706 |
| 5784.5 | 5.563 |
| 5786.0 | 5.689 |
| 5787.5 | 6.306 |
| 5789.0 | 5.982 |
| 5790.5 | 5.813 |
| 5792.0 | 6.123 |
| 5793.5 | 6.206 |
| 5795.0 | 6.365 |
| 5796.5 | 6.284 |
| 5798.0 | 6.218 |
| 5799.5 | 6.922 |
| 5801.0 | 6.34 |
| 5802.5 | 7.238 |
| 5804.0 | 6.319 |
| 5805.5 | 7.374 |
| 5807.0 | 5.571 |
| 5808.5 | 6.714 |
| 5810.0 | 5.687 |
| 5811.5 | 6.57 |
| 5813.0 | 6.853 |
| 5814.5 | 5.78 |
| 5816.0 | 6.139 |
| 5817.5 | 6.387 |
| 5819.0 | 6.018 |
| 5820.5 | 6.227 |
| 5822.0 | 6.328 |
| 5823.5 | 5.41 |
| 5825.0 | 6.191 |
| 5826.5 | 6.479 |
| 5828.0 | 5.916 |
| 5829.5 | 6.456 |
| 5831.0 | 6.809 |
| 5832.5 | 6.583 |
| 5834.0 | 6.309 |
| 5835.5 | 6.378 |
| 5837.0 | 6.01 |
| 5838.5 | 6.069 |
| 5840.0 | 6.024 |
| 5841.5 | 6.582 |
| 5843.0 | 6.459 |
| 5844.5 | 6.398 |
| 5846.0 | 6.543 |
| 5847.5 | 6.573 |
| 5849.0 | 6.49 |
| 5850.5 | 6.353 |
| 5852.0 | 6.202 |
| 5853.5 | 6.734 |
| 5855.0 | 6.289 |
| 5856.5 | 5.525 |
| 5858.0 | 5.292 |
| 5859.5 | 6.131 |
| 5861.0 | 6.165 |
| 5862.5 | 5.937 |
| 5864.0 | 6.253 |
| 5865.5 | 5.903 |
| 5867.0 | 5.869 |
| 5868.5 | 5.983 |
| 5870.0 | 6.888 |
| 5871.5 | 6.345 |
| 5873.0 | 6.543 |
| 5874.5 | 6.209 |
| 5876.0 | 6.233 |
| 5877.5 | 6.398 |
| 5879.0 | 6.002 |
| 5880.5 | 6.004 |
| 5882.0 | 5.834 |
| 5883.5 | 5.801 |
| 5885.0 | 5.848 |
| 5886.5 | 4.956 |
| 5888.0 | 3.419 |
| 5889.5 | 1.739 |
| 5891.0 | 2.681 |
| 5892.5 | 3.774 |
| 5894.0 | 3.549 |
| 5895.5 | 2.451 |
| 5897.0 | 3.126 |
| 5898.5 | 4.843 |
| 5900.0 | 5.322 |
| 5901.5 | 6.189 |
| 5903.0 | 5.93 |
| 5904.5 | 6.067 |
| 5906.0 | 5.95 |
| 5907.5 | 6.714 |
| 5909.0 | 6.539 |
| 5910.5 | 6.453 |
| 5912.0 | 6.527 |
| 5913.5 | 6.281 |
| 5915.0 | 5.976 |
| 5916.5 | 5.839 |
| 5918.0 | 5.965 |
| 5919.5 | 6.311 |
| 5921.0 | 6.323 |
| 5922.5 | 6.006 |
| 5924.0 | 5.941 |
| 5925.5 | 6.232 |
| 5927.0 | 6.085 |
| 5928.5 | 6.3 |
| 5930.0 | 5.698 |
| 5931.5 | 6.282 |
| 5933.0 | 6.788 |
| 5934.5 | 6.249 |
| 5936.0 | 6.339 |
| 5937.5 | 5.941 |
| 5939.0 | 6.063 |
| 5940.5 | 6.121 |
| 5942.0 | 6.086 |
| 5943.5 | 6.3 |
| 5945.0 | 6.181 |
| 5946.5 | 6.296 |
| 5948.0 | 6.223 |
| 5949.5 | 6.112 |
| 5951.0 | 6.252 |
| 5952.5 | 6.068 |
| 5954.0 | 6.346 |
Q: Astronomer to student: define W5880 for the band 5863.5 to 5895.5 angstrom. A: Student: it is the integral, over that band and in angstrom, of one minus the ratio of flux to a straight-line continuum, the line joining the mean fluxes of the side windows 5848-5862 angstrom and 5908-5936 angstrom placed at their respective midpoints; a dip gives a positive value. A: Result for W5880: 4.6 angstrom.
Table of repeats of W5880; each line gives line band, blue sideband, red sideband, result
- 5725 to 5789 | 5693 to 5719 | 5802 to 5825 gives -1.5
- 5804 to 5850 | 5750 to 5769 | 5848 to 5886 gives -1.0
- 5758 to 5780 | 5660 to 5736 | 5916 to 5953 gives -0.9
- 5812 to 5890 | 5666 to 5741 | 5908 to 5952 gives 0.9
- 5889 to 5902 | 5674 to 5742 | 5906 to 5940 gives 5.2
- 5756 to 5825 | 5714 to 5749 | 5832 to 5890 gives -1.4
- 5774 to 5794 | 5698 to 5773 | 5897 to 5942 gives 0.2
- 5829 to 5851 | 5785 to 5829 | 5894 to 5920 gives -1.3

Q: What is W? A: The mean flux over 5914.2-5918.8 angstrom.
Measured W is 5.93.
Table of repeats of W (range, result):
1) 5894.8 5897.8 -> 2.83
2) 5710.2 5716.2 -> 5.75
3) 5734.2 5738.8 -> 6.29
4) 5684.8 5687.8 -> 6.18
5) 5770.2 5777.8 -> 6.24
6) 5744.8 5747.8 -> 6.78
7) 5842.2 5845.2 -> 6.43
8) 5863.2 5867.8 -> 6.01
